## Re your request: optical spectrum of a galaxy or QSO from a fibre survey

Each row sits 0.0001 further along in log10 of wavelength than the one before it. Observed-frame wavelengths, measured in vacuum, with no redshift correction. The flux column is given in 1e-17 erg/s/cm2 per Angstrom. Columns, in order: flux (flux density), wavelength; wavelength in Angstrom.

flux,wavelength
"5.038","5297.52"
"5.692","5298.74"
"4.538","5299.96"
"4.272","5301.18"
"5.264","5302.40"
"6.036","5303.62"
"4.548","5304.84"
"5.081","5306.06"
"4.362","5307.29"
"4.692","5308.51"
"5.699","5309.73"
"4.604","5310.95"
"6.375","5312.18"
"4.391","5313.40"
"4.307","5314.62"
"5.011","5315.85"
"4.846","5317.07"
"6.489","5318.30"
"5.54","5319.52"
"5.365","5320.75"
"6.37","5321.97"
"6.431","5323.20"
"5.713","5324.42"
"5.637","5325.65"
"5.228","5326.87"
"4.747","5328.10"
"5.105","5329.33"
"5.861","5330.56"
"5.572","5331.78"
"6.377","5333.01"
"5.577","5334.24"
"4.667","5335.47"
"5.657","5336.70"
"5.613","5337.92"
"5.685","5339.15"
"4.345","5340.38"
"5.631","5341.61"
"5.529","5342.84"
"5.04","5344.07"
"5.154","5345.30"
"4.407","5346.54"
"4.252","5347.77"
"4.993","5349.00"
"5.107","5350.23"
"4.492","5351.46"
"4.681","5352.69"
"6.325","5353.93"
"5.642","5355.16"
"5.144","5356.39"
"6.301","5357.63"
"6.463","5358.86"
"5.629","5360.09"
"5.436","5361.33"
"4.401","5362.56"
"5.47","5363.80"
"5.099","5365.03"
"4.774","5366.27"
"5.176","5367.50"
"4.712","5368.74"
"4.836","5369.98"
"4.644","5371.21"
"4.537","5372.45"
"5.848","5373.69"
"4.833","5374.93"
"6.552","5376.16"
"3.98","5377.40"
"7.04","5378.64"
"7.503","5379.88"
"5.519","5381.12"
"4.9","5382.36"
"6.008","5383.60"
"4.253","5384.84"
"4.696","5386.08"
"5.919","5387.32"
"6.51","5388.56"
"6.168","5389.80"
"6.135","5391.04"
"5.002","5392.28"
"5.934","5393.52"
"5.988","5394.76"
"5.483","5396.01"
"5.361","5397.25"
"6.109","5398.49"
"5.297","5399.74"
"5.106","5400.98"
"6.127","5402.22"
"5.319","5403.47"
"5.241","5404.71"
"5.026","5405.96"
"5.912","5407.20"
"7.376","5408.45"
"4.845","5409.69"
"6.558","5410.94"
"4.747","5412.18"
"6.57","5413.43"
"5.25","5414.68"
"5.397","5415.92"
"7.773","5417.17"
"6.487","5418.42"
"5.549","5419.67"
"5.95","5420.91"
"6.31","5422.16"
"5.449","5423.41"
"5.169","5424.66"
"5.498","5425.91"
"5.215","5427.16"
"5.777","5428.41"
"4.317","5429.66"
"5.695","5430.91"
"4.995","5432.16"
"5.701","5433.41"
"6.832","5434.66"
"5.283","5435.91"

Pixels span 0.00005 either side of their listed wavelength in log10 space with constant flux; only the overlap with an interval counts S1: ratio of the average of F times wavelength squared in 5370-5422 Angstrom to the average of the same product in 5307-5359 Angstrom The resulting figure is 1.09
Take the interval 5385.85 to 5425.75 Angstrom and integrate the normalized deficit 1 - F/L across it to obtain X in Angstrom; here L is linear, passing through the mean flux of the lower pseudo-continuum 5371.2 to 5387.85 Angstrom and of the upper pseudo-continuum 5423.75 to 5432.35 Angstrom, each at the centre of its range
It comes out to -3.19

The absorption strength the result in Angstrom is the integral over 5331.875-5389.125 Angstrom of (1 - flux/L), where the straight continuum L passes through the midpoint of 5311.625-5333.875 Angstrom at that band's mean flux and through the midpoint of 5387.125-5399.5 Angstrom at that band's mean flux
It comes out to 3.6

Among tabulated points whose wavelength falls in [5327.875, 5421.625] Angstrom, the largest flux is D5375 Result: 7.773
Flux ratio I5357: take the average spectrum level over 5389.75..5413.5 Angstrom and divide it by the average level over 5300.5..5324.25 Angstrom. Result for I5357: 1.08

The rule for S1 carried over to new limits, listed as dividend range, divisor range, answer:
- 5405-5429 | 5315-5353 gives 1.13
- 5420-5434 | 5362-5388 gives 1.06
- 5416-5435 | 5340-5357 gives 1.17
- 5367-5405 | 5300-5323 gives 1.09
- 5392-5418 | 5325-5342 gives 1.09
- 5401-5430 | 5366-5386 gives 1.10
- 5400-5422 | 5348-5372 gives 1.14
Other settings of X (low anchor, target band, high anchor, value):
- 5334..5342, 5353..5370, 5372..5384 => 0.4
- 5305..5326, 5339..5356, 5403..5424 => 1.3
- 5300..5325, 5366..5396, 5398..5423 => 1.0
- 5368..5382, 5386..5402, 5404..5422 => -0.1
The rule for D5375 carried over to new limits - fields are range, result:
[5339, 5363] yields 6.463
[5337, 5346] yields 5.685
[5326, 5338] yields 6.377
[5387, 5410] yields 7.376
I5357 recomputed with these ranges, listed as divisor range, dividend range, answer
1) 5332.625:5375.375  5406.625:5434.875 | 1.11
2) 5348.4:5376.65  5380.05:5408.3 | 1.07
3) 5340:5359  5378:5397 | 1.11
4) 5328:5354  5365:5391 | 1.04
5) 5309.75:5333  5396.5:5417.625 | 1.05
